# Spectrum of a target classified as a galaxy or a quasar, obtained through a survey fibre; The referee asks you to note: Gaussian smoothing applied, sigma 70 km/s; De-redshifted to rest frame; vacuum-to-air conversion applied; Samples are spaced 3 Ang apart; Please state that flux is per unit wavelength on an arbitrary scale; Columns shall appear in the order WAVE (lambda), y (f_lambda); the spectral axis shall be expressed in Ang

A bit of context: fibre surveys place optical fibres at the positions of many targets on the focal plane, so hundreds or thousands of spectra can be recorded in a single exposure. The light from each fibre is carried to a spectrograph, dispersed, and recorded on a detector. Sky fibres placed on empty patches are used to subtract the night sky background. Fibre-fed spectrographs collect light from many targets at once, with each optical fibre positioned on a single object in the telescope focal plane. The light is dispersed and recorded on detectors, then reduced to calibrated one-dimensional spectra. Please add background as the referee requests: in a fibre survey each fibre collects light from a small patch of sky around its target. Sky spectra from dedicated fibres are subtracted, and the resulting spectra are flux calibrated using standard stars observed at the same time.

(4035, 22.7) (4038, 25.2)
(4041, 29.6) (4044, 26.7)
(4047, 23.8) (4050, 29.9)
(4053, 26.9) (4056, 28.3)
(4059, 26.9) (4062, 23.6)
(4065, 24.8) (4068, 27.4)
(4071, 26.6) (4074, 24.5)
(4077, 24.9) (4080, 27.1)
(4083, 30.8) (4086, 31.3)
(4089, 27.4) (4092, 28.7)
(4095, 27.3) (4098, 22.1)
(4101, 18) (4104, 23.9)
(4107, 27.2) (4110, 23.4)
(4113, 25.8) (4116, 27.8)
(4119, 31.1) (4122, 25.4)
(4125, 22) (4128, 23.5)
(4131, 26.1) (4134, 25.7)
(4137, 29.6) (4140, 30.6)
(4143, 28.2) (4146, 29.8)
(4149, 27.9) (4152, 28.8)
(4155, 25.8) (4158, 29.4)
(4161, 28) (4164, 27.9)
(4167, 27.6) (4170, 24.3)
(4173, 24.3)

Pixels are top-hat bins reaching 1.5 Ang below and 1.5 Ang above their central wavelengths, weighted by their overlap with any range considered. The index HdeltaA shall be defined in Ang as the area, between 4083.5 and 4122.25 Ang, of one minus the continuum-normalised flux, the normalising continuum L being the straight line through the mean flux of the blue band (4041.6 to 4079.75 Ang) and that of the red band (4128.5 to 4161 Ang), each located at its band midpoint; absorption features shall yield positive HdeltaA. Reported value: 1.31 Ang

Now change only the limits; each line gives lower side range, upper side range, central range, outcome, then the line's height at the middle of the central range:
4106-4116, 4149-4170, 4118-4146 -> -0.44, 26.6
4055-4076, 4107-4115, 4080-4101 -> -1.29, 25.6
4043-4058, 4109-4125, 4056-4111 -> 1.60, 26.7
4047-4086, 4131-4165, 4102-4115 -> 1.26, 27.6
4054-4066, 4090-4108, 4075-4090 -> -1.83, 25.2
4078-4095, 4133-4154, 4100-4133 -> 4.22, 28.7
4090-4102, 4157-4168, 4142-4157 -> -0.38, 27.5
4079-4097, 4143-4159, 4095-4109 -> 2.57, 28.6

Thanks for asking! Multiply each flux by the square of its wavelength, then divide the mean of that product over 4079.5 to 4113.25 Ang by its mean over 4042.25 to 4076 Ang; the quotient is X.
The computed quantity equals 1.01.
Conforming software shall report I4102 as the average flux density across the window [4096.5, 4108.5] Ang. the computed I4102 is 22.8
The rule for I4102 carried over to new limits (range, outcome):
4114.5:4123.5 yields 28.1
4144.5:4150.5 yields 28.8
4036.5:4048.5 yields 26.3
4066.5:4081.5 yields 26.1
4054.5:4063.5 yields 26.3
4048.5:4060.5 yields 28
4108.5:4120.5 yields 27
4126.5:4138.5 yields 26.2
